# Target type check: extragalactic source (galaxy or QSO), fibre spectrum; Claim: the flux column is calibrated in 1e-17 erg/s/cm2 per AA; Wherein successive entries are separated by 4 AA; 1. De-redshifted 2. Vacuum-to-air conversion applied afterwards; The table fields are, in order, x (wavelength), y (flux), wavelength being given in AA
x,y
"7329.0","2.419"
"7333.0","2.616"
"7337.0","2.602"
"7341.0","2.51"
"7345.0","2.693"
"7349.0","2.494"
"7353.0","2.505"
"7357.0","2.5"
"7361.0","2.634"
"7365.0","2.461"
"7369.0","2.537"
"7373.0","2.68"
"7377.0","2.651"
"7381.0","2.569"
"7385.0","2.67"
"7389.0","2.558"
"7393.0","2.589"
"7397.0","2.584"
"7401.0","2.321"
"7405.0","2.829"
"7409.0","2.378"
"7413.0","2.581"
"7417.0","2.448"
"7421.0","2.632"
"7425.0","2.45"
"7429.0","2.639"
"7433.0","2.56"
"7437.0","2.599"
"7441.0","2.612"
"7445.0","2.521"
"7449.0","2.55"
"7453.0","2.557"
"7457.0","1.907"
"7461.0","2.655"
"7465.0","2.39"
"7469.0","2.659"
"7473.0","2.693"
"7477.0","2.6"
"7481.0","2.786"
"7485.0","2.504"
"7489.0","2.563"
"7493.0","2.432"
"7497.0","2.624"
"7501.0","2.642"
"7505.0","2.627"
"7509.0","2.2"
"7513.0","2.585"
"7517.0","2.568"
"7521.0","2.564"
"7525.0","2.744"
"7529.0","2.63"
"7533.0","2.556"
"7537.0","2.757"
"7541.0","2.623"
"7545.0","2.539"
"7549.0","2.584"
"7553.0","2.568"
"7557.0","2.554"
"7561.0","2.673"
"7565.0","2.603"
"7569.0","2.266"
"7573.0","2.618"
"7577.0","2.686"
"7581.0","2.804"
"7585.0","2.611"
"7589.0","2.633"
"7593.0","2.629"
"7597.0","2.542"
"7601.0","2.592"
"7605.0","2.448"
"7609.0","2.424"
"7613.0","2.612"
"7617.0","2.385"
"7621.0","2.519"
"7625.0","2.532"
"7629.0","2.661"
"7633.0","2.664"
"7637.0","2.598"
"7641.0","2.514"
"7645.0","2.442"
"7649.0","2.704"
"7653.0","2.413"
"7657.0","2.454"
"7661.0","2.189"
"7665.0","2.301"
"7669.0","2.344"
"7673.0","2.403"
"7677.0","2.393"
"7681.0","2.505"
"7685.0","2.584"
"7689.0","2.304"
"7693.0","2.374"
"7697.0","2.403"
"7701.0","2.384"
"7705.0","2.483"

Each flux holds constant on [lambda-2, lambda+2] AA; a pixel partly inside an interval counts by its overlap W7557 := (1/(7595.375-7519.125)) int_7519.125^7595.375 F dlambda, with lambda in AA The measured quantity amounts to 2.61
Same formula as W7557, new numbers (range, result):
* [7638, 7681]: 2.42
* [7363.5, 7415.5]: 2.57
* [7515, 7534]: 2.62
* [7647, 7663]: 2.44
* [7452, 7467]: 2.37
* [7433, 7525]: 2.54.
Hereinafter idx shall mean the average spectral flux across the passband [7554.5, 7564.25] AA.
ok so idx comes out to 2.61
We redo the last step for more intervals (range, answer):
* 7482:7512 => 2.52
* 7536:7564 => 2.61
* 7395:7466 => 2.51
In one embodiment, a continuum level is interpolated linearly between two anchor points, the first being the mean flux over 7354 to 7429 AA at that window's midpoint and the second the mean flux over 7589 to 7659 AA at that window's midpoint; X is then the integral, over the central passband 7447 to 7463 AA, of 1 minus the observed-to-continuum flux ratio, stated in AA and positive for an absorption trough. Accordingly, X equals 0.9 AA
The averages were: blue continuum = 2.56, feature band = 2.42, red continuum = 2.54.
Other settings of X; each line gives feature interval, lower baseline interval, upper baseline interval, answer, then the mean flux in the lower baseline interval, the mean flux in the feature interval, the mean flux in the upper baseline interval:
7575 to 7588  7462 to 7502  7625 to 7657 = -0.6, 2.59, 2.7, 2.56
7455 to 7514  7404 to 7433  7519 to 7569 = 1.3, 2.56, 2.52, 2.6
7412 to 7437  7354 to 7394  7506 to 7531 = 0.2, 2.58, 2.55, 2.55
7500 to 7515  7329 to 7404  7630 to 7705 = 0.0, 2.56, 2.5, 2.45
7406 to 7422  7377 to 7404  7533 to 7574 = 0.3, 2.57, 2.52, 2.58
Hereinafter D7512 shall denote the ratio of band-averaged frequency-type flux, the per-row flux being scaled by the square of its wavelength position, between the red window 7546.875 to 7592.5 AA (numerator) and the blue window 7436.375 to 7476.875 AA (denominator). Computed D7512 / 1.1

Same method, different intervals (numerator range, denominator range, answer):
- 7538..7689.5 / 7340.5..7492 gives 1.04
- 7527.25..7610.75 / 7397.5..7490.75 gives 1.05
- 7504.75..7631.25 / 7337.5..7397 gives 1.05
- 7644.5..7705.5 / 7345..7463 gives 1.02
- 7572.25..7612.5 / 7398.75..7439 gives 1.07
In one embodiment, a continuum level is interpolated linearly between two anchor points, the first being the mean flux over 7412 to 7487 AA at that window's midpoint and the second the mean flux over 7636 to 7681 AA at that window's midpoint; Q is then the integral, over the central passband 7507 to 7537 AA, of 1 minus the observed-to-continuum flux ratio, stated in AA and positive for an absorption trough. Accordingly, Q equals -0.7 AA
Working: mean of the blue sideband 2.54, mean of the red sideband 2.43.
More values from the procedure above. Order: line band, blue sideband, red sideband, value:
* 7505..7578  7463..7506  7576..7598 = 1.5 AA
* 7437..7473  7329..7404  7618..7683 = 0.5 AA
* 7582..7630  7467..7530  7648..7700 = -1.4 AA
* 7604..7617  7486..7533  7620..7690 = 0.1 AA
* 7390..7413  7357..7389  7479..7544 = 0.4 AA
